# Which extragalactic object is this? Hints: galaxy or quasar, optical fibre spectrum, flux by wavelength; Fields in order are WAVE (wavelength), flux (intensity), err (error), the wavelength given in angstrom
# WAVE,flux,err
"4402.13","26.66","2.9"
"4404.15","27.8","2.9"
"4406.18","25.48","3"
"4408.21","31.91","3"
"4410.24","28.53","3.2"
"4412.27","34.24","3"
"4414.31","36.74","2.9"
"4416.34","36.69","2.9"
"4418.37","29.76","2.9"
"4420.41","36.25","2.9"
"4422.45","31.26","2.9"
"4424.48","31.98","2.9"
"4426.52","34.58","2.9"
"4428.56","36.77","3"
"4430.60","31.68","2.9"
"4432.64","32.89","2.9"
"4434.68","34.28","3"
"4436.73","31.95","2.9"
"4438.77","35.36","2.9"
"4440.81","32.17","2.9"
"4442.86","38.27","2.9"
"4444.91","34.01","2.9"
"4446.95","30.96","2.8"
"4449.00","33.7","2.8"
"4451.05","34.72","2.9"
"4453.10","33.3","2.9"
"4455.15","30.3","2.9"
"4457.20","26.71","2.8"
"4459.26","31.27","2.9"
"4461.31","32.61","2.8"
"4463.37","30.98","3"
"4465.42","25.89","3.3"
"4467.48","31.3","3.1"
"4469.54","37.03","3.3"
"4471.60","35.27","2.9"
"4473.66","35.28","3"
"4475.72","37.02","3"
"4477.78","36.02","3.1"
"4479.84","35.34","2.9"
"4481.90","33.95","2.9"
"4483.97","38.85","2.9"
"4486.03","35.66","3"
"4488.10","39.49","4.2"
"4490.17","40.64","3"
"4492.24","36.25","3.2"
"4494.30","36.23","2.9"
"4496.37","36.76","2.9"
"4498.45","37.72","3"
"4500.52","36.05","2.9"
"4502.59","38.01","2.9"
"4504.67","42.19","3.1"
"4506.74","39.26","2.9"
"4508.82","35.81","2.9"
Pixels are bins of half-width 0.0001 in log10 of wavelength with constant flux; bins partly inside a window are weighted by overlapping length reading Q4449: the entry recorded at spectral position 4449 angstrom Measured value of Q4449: 33.7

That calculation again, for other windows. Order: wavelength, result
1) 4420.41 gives 36.25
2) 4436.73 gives 31.95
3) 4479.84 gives 35.34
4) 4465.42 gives 25.89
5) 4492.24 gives 36.25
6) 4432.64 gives 32.89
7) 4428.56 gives 36.77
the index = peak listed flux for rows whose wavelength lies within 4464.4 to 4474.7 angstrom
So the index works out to 37.03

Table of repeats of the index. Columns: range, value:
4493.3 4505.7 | 42.19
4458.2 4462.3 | 32.61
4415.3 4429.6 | 36.77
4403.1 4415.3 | 36.74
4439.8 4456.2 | 38.27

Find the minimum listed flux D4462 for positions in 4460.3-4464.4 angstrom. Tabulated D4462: 30.98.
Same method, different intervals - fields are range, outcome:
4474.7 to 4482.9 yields 33.95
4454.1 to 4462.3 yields 26.71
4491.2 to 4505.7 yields 36.05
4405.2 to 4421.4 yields 25.48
